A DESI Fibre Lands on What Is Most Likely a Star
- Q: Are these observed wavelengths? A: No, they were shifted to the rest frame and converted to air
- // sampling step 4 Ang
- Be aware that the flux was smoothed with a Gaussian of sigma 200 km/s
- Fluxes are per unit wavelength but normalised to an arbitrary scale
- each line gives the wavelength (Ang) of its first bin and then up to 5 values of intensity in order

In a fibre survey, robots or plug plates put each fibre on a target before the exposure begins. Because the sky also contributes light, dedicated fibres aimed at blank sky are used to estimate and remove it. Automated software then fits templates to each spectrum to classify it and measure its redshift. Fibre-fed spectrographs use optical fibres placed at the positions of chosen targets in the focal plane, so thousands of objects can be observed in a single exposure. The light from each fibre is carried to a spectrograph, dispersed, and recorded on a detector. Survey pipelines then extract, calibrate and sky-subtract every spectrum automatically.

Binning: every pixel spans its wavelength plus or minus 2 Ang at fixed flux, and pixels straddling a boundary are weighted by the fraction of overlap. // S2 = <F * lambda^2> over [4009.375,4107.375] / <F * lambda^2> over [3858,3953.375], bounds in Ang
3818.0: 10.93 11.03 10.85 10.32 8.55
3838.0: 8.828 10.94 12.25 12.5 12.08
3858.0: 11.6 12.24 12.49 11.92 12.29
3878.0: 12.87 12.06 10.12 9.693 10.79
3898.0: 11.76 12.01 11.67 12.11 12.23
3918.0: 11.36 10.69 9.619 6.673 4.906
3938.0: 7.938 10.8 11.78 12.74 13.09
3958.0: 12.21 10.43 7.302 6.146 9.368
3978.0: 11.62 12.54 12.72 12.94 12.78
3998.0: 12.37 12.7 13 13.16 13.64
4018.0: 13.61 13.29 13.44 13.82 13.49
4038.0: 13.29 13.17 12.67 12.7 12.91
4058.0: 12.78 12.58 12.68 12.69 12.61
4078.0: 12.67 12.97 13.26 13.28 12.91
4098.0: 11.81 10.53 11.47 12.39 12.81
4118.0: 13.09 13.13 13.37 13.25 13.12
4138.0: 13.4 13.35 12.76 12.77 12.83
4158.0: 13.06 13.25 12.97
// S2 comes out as 1.3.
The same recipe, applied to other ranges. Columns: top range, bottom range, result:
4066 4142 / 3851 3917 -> 1.21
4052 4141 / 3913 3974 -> 1.40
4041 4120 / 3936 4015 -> 1.16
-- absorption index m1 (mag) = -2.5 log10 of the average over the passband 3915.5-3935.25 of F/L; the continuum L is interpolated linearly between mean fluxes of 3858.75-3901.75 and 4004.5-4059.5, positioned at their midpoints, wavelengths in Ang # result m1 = 0.33 mag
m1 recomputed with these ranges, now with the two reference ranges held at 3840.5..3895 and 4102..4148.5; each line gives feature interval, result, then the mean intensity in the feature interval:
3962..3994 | 0.16 mag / 10.5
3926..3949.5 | 0.34 mag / 8.8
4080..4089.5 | -0.04 mag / 13.1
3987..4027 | -0.06 mag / 13.1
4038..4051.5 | -0.04 mag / 12.9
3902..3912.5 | 0.00 mag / 11.9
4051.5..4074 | -0.01 mag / 12.7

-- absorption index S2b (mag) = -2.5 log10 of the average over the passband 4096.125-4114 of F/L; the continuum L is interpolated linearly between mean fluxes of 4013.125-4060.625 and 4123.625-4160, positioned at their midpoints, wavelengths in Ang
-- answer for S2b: 0.127 mag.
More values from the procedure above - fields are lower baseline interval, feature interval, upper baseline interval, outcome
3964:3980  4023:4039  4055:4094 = -0.22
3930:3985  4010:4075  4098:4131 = -0.16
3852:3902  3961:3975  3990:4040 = 0.49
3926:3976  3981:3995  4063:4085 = -0.22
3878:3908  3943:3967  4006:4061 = 0.07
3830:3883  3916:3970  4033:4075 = 0.23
